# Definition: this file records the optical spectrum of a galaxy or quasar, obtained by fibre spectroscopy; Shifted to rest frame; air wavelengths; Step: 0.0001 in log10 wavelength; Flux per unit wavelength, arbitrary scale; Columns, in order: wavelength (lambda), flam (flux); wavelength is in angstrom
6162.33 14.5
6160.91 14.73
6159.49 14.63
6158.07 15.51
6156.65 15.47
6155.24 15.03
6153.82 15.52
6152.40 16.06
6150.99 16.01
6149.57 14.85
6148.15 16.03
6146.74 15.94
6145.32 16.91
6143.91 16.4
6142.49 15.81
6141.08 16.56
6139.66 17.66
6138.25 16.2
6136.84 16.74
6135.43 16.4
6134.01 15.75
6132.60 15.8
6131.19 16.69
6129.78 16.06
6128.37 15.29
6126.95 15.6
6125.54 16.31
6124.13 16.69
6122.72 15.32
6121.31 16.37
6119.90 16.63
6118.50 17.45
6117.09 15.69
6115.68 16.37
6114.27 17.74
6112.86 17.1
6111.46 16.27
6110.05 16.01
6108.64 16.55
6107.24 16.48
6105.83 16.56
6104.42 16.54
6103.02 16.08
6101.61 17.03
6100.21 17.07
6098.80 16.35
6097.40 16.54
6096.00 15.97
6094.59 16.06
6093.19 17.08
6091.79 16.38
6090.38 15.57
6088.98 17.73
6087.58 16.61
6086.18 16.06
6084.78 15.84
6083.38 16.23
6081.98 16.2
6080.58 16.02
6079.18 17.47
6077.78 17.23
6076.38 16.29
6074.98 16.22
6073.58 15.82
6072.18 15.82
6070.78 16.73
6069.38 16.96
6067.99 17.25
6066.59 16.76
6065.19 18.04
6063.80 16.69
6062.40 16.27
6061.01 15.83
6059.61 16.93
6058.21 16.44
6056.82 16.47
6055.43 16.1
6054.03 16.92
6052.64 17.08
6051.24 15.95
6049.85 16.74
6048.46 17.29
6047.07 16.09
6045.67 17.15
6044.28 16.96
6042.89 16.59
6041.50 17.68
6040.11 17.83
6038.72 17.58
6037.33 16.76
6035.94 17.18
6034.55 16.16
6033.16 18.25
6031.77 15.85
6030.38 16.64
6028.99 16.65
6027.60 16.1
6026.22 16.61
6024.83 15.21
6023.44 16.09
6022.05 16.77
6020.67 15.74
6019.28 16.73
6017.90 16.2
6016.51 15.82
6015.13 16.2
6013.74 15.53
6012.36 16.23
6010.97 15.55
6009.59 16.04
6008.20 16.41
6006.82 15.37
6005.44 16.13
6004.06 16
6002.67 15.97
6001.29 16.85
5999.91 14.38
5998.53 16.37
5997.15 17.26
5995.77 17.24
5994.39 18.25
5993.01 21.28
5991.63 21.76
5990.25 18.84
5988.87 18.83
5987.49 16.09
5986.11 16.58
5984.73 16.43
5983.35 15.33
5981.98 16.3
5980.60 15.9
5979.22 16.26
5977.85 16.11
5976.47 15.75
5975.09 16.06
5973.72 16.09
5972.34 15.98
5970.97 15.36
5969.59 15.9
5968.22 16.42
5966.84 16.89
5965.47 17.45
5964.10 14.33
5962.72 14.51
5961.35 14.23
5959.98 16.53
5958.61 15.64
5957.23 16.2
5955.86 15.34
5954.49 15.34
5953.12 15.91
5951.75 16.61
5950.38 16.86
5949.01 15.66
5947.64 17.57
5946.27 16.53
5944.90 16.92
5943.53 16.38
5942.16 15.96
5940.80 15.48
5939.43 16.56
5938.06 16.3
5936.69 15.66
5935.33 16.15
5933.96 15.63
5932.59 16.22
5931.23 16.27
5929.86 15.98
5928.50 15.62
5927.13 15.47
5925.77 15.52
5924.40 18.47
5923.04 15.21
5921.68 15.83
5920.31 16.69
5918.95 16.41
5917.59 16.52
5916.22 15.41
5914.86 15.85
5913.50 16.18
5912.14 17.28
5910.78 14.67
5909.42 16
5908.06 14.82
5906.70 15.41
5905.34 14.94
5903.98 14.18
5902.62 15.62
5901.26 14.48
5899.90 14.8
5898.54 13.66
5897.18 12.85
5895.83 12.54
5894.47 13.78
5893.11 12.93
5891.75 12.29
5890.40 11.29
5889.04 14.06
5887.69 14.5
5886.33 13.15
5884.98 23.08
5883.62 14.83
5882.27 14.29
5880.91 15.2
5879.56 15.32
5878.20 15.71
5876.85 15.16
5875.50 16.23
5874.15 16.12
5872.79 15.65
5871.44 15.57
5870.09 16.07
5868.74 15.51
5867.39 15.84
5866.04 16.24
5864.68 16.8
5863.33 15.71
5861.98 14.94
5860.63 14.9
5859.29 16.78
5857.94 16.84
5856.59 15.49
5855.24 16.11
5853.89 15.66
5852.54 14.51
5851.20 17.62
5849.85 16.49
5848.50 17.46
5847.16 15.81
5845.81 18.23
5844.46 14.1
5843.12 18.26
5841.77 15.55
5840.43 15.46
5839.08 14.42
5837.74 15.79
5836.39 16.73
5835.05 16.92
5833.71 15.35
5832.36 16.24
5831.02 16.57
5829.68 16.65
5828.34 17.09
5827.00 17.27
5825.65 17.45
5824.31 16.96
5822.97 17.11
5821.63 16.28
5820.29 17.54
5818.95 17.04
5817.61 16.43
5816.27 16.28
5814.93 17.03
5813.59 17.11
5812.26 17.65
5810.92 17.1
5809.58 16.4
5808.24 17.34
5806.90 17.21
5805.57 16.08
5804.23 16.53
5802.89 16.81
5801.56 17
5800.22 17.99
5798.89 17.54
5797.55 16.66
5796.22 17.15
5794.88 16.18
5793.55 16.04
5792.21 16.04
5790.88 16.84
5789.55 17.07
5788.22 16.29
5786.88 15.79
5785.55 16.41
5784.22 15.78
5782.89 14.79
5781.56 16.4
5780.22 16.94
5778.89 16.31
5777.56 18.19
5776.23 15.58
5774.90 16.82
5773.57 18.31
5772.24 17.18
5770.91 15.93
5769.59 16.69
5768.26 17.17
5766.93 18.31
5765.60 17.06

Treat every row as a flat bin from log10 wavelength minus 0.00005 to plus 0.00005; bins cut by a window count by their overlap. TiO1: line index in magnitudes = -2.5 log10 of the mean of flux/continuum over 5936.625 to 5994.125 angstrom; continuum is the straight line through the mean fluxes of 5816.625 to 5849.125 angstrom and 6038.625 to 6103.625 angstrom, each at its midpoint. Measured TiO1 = 0.01 mag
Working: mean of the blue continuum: 16.5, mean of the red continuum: 16.6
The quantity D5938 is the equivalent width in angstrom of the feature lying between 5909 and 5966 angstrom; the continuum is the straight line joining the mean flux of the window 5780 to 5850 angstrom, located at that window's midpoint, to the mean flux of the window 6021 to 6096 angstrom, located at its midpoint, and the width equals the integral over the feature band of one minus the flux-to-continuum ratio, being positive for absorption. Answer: 2.0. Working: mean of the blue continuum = 16.6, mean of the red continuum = 16.6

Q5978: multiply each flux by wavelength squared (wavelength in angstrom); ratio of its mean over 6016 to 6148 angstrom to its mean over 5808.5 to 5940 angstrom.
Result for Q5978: 1.1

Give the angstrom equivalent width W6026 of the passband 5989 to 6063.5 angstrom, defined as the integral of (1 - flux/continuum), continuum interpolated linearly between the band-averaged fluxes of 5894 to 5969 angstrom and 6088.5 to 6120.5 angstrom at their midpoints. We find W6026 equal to -2.6 angstrom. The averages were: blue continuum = 15.7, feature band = 16.7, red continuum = 16.6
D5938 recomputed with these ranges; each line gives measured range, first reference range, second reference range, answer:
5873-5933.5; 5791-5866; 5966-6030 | 4.64 angstrom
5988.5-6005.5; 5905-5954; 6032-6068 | -1.17 angstrom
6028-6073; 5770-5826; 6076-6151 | -0.92 angstrom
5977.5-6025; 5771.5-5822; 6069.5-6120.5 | -0.21 angstrom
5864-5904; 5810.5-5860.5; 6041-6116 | 3.84 angstrom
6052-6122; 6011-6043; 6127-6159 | -1.31 angstrom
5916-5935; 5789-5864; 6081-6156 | 0.40 angstrom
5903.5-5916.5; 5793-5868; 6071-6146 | 0.78 angstrom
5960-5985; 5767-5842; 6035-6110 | 1.18 angstrom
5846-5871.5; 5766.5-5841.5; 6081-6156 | 0.82 angstrom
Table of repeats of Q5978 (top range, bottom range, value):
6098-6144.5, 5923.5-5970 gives 1.08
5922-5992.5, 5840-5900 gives 1.09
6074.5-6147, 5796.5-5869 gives 1.09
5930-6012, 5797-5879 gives 1.04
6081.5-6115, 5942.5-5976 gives 1.08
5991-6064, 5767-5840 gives 1.08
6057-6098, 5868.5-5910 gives 1.19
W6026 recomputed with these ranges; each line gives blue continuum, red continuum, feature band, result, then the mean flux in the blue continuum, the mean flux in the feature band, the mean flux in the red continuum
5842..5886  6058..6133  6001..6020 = 0.32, 16.1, 16.1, 16.5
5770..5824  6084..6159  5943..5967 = 0.70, 16.7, 16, 16.3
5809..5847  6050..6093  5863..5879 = 0.68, 16.6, 15.9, 16.5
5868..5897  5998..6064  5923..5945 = -0.99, 14.9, 16.1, 16.4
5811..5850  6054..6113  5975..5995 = -0.97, 16.6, 17.3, 16.5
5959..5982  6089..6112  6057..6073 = -0.39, 15.9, 16.7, 16.4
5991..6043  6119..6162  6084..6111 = -0.37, 16.7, 16.4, 16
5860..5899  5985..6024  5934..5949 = -0.38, 15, 16.3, 16.8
